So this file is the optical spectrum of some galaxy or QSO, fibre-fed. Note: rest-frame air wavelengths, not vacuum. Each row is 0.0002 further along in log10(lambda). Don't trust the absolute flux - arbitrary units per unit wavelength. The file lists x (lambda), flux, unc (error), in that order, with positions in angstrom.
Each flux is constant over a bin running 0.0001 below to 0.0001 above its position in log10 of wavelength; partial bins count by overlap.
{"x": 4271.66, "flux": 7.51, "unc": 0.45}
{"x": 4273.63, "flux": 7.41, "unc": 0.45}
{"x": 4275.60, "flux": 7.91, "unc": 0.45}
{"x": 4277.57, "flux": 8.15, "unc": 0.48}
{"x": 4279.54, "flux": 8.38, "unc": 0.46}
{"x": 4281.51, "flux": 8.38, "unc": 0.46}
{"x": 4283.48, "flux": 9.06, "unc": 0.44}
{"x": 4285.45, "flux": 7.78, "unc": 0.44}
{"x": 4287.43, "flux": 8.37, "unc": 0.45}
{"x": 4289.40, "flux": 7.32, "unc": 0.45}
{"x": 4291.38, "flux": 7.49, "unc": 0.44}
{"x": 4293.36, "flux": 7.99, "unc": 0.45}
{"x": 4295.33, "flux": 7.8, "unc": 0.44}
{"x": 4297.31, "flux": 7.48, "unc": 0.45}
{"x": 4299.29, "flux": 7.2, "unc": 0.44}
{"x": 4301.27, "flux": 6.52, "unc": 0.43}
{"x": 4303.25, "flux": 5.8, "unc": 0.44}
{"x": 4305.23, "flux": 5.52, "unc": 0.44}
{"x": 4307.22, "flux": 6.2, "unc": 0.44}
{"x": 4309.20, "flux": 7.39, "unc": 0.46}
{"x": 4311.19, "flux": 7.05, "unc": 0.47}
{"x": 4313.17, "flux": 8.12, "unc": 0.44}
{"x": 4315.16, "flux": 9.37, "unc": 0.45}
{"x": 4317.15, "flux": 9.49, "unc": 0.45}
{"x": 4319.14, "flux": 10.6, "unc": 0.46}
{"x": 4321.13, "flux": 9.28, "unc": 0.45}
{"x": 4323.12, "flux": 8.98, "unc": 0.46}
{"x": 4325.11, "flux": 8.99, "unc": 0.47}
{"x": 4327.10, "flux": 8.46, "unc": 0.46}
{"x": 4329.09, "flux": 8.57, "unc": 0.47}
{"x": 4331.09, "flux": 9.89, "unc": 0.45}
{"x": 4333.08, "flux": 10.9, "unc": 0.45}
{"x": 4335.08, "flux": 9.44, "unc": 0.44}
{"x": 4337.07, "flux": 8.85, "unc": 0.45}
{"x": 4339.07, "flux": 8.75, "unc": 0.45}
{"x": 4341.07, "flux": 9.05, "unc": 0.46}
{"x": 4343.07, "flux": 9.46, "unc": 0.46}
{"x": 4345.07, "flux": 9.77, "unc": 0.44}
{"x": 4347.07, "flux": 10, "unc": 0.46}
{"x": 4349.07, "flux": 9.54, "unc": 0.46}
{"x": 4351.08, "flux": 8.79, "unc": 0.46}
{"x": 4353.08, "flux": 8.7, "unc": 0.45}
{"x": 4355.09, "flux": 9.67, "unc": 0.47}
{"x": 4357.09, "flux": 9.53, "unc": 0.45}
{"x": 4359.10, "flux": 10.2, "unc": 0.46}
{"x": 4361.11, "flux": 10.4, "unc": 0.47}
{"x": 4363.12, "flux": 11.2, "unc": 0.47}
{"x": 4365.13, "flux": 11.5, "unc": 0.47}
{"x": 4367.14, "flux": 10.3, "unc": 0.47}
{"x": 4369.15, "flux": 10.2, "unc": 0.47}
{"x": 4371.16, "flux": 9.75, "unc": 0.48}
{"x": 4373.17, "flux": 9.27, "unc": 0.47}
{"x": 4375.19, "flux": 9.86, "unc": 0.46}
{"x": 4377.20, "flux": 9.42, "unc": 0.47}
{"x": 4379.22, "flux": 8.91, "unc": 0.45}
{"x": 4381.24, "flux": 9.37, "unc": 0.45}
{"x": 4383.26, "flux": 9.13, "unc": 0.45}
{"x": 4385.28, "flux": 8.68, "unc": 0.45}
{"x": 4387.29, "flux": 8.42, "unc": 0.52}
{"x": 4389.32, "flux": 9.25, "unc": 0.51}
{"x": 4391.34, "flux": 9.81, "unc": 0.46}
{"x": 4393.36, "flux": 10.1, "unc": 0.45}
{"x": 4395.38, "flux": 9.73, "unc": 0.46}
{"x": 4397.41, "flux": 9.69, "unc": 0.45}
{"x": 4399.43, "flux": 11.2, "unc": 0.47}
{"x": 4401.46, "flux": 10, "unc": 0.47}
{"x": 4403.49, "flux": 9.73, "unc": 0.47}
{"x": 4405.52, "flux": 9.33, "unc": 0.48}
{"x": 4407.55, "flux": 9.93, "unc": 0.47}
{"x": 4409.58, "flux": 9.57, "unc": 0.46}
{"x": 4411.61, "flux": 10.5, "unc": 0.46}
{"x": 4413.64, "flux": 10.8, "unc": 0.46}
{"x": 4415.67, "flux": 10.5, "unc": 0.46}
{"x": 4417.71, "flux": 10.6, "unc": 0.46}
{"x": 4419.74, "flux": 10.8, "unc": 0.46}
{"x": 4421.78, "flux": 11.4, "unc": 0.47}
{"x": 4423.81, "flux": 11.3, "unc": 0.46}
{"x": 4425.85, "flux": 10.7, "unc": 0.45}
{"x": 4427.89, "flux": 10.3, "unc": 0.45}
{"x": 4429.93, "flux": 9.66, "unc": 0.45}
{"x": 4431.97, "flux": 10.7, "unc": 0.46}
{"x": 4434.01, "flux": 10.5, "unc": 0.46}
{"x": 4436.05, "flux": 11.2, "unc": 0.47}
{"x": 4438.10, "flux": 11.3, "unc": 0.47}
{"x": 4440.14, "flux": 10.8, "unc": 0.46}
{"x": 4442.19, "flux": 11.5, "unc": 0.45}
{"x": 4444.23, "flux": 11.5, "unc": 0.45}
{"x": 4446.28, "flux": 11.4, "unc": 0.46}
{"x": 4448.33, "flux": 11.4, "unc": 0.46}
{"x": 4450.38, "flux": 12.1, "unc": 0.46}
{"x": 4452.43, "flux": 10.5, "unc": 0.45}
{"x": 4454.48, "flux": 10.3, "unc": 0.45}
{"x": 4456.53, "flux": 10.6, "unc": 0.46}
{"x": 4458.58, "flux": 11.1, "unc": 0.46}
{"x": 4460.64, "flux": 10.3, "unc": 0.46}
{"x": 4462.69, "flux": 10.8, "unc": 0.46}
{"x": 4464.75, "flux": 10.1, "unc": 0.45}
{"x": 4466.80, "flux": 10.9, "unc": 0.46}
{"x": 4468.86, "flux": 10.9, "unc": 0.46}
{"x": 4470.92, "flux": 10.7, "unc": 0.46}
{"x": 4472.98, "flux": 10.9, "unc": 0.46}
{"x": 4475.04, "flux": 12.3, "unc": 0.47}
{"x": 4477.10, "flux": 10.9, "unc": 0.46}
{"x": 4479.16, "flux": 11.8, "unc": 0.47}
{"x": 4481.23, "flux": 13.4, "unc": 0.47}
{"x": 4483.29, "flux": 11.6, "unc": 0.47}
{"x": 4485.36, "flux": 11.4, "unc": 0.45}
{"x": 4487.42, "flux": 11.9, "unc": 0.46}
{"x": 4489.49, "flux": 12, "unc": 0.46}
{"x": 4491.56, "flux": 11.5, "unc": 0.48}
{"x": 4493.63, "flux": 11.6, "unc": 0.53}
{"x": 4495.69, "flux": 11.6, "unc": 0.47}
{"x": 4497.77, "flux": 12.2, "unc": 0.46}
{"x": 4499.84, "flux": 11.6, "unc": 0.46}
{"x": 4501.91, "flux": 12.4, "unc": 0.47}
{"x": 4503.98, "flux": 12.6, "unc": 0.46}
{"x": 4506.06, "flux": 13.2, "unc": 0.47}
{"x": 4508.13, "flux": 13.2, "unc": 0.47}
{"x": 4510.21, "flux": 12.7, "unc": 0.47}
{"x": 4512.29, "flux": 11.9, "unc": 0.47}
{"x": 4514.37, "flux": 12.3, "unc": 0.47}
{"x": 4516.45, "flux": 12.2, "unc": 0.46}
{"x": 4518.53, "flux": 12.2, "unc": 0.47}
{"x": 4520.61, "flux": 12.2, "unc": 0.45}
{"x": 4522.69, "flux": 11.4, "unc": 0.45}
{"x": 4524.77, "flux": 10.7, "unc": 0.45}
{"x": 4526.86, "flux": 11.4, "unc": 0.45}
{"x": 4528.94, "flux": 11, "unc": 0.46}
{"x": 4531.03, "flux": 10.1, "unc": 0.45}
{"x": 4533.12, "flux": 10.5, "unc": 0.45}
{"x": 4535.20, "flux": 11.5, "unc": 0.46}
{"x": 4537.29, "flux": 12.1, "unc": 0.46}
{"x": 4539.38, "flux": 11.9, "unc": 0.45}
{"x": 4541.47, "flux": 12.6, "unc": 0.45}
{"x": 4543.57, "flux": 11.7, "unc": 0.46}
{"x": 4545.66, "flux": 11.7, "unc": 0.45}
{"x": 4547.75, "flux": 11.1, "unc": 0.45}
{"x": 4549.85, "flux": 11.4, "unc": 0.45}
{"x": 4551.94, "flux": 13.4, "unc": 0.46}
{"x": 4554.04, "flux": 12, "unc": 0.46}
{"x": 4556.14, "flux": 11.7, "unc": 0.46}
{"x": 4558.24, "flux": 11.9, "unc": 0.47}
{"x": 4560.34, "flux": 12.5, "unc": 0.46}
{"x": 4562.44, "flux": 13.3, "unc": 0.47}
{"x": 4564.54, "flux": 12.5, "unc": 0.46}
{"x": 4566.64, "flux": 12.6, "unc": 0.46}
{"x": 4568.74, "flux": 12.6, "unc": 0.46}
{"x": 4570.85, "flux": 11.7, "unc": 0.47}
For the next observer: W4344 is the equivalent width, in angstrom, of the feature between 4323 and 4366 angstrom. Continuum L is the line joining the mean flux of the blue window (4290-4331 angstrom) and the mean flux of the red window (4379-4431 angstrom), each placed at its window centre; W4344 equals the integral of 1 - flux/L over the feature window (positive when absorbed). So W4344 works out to -4.4 angstrom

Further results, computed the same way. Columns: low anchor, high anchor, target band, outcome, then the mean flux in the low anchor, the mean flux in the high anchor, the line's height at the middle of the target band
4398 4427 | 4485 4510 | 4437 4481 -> 1.1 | 10.4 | 12.1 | 11.4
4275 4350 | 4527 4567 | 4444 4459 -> -0.9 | 8.41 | 11.8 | 10.4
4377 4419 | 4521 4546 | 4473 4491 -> -1.8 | 9.76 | 11.4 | 10.8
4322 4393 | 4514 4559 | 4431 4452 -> -1.4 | 9.52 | 11.7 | 10.5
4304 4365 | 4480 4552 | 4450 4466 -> 0.5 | 9.1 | 11.9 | 11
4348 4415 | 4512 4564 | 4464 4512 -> -2.8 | 9.78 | 11.8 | 11.1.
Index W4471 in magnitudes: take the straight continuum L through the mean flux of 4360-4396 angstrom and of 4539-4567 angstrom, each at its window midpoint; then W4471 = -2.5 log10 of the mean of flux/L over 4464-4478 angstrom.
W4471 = 0.00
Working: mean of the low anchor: 9.74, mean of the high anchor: 12.2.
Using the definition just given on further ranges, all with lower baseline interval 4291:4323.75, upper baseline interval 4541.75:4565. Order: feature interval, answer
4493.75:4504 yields -0.08 mag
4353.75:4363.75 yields -0.16 mag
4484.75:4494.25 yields -0.07 mag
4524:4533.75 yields 0.09 mag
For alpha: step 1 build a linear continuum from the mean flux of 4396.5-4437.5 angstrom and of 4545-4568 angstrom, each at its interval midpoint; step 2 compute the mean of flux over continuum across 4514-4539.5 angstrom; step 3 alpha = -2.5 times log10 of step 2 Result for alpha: 0.03 mag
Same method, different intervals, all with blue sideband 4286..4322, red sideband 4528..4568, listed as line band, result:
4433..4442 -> -0.10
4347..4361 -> -0.11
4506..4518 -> -0.11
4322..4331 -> -0.10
